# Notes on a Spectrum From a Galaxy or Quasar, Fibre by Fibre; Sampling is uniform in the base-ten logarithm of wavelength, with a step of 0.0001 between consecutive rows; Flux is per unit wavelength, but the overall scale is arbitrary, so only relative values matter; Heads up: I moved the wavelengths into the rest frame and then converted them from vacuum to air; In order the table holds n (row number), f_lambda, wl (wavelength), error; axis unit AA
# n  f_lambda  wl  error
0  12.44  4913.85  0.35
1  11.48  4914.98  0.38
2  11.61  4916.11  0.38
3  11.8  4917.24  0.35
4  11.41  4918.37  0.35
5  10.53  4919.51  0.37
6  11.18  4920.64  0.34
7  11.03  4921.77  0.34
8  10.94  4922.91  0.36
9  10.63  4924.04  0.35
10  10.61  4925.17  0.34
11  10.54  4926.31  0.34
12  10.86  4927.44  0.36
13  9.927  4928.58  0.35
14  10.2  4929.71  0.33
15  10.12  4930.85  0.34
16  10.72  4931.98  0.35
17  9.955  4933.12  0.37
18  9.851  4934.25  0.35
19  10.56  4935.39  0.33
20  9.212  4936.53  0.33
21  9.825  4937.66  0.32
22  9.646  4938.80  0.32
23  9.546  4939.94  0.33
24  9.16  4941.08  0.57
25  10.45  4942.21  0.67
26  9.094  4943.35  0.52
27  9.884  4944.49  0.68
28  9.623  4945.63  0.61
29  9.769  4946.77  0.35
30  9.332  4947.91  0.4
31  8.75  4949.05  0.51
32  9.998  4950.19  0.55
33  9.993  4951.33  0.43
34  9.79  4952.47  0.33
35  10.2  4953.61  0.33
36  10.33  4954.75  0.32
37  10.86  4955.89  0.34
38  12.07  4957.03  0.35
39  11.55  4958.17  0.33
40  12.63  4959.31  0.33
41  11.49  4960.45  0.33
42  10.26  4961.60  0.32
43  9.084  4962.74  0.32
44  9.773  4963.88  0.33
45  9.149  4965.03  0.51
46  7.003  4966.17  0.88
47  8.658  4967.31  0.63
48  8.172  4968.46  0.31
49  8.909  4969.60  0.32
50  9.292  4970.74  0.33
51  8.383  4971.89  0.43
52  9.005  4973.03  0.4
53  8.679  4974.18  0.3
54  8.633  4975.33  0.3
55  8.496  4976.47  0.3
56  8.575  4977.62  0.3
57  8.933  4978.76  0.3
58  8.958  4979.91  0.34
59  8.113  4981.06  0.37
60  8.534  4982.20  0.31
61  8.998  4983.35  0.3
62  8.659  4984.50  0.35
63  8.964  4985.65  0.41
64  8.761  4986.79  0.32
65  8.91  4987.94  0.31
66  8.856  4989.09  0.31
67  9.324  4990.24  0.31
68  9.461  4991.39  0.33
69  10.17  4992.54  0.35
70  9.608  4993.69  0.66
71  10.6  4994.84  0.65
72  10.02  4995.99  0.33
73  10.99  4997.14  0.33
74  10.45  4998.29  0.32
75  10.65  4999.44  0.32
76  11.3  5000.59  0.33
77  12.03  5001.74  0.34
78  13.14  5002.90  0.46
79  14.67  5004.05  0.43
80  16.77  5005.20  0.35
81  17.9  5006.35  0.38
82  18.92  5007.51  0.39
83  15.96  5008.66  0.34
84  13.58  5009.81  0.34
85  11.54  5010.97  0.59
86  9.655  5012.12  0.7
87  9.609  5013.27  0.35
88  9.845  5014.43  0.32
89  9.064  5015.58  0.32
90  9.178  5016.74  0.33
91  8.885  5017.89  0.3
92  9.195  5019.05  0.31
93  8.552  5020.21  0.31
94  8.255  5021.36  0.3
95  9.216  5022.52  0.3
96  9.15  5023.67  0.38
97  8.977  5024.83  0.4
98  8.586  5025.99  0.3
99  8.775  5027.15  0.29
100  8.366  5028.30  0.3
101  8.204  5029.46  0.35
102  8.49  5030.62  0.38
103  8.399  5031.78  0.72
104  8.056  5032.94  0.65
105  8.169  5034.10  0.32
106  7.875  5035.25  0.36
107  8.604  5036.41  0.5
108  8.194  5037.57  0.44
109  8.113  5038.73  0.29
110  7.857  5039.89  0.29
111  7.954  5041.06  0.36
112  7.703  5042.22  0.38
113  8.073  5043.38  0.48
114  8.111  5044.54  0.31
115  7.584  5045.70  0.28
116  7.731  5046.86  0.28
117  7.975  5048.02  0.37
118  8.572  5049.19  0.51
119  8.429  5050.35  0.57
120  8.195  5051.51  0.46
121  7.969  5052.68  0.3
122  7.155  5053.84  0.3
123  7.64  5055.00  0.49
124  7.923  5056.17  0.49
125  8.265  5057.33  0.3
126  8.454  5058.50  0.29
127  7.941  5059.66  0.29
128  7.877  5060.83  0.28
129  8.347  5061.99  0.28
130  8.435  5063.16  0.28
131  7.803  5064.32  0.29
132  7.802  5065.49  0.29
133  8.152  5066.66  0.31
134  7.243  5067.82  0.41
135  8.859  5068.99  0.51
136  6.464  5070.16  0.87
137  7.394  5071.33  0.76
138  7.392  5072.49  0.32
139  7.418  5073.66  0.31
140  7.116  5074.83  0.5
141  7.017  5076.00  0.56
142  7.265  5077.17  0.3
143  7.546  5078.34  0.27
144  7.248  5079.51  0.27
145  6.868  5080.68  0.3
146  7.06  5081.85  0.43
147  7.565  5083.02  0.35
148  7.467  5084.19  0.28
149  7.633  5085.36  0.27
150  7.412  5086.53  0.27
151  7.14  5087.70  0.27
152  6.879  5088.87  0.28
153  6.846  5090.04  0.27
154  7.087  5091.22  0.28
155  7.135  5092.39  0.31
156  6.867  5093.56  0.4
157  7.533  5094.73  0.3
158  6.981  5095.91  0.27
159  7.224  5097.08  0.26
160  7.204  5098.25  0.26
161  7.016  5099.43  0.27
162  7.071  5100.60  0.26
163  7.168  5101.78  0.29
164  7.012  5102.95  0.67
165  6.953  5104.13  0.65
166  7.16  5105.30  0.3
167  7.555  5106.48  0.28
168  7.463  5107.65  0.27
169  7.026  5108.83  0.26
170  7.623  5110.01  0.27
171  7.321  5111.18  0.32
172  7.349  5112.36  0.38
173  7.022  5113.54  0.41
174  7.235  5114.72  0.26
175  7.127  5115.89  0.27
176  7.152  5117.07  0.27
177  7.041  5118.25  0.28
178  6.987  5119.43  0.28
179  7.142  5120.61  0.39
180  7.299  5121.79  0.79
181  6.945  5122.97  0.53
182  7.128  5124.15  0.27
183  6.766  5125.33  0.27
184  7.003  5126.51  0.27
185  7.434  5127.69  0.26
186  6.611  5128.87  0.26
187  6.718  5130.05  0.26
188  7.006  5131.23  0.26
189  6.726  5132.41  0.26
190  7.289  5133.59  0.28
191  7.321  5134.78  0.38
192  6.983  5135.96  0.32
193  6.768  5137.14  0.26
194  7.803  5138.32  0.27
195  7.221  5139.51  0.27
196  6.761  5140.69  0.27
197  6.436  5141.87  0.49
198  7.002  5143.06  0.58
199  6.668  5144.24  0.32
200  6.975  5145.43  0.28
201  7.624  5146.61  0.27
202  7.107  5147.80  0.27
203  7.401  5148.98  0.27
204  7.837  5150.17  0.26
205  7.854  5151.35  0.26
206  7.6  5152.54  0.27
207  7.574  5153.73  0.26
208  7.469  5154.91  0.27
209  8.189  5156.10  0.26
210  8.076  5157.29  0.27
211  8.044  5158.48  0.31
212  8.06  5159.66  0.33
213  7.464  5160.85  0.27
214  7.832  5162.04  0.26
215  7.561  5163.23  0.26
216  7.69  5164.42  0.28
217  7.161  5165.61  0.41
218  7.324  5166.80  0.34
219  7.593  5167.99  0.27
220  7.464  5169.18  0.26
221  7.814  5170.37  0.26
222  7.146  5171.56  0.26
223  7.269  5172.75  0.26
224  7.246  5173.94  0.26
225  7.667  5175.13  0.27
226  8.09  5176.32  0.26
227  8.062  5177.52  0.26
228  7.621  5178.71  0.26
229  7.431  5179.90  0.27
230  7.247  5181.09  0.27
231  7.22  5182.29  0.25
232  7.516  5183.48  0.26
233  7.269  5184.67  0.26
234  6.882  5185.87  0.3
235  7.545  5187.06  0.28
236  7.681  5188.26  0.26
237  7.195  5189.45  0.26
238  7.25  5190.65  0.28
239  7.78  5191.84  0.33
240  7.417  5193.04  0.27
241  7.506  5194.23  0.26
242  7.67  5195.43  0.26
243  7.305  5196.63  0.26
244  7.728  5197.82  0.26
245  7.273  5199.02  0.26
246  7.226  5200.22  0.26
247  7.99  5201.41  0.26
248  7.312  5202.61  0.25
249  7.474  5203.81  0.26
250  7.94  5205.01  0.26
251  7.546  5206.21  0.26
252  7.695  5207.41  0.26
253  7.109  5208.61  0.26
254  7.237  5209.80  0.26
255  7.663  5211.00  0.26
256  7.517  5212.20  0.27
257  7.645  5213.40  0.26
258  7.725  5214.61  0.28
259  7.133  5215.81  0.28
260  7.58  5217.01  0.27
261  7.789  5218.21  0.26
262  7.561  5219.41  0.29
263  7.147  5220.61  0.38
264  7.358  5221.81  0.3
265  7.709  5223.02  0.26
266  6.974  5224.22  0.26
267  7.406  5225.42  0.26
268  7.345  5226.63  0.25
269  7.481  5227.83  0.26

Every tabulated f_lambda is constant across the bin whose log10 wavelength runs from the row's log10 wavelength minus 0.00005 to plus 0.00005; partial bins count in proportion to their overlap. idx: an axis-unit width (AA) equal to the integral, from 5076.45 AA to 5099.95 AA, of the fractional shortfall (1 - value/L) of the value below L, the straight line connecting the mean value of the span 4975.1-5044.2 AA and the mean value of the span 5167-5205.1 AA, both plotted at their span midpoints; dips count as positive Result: 4.3 AA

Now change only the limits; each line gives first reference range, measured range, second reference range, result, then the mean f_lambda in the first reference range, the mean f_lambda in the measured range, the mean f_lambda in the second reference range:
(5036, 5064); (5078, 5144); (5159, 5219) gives 5.8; 8.04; 7.13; 7.51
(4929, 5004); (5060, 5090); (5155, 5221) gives 4.1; 9.76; 7.49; 7.54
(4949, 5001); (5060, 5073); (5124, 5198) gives 1.1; 9.57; 7.8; 7.38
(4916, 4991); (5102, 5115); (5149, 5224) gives 1.6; 9.75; 7.24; 7.54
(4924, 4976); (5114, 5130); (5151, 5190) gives 2.0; 9.82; 7.06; 7.57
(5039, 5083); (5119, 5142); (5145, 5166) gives 1.9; 7.75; 7.03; 7.65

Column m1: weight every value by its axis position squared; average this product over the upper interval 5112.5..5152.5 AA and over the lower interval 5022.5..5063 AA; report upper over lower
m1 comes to 0.90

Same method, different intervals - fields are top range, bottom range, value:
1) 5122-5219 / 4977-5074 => 0.85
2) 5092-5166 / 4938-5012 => 0.75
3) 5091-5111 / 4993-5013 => 0.59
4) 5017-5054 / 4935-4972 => 0.88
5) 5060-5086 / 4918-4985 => 0.81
